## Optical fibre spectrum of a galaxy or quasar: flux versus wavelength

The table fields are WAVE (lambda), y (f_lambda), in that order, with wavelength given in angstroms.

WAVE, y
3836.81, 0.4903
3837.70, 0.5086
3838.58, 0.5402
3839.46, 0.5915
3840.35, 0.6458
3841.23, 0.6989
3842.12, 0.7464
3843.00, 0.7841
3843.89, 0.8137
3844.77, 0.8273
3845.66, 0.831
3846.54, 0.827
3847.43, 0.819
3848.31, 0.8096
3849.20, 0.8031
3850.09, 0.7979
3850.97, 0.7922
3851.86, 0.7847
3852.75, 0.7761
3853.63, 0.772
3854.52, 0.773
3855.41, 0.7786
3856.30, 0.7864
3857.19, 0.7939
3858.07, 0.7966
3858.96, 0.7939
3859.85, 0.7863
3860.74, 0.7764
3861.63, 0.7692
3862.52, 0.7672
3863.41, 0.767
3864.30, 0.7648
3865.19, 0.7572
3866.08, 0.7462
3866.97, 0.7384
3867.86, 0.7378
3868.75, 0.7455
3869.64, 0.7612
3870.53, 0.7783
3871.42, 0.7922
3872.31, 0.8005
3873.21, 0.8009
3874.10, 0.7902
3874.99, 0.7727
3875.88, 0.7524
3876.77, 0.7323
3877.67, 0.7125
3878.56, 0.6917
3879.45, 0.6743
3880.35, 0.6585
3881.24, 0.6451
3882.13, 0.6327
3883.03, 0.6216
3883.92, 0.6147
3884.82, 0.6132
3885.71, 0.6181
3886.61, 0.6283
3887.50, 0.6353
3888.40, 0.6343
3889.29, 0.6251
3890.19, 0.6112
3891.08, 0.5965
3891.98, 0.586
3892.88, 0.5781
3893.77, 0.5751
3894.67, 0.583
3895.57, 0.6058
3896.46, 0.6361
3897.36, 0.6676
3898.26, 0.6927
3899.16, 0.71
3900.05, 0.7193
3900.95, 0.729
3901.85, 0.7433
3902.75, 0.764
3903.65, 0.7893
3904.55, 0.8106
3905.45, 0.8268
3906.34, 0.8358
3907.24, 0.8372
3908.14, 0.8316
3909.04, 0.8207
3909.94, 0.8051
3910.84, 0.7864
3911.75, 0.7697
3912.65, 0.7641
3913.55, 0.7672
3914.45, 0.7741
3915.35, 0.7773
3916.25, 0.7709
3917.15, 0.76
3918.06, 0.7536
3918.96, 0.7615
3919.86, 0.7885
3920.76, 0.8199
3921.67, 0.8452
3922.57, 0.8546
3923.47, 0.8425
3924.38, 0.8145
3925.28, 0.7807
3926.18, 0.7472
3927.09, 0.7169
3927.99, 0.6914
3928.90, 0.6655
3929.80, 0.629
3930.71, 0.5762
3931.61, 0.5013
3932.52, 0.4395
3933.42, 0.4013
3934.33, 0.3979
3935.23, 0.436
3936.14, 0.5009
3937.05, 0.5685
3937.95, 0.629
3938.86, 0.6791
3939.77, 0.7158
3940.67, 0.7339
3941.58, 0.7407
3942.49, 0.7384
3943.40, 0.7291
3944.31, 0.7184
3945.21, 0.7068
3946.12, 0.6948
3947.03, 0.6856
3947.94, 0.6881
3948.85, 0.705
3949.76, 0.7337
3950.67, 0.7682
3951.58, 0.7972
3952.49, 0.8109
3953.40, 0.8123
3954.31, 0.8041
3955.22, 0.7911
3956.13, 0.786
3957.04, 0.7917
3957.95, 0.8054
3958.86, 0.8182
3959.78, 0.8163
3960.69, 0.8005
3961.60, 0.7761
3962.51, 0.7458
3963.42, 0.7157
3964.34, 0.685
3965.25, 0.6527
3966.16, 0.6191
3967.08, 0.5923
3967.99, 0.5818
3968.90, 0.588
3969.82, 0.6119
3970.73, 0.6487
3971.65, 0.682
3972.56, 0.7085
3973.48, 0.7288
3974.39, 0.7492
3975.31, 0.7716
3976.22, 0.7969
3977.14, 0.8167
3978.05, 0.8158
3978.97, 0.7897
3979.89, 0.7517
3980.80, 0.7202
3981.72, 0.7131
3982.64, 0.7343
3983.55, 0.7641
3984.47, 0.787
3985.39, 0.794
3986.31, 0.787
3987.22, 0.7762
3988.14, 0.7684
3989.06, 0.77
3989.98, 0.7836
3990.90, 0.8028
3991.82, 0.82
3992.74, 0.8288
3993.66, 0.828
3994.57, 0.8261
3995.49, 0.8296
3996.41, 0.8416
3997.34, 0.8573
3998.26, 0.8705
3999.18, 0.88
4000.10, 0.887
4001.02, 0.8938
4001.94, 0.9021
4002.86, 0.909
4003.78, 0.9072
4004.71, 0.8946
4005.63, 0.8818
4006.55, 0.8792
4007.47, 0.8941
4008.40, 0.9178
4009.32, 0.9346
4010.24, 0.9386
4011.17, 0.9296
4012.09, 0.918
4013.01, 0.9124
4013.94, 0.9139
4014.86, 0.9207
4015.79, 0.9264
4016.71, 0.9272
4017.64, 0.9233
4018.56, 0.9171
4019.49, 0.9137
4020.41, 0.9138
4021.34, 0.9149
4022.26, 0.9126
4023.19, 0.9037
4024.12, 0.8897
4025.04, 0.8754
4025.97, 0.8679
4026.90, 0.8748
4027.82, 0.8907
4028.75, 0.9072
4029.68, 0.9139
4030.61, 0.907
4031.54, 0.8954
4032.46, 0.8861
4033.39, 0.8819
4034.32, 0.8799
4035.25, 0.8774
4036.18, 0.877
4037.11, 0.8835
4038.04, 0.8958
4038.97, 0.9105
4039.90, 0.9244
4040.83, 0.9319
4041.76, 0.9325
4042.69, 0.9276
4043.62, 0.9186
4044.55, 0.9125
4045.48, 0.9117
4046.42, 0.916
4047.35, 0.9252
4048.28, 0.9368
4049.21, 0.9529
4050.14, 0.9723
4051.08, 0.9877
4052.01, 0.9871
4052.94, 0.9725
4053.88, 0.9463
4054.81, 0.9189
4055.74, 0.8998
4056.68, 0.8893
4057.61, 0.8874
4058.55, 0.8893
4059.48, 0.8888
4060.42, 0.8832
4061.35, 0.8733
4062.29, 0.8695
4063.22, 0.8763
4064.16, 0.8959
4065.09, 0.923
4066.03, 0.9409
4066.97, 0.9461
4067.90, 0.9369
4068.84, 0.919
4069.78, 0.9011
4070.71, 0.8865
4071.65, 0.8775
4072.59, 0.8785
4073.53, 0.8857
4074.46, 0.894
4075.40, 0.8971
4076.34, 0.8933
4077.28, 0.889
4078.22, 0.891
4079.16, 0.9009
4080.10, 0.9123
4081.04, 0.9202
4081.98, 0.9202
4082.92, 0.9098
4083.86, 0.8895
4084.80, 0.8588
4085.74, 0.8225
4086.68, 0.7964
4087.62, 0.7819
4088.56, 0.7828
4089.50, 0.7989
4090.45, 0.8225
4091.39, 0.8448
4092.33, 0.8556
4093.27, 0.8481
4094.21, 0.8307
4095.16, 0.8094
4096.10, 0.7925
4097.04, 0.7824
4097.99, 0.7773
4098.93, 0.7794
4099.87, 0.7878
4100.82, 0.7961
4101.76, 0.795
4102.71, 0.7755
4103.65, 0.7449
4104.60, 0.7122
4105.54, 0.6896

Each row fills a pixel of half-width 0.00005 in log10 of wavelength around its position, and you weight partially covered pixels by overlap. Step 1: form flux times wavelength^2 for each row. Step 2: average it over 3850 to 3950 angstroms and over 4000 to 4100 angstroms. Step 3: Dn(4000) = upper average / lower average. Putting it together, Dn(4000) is 1.4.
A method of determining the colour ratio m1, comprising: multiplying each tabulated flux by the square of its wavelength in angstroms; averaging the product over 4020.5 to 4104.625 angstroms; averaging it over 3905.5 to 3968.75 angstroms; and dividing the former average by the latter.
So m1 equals 1.3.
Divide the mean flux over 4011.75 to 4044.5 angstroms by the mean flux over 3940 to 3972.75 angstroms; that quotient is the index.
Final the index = 1.2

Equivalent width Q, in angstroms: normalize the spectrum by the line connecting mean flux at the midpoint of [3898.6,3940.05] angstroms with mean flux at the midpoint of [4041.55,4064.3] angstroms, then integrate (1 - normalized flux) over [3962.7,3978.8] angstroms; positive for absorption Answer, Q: 2.0 angstroms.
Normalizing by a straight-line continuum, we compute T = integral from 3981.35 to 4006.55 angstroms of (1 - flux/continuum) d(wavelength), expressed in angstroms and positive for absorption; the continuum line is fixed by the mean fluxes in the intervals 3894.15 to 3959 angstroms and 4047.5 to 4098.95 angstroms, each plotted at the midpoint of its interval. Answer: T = -1.03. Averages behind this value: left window 0.721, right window 0.883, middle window 0.829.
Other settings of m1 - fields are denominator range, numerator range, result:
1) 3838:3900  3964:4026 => 1.22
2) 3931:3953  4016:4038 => 1.45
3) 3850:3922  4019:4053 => 1.34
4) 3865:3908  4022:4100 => 1.38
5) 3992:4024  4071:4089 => 1.01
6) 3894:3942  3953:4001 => 1.11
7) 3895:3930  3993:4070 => 1.26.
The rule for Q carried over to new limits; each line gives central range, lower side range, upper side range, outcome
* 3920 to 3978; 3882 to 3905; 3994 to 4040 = 4.54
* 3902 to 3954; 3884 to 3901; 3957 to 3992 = -3.47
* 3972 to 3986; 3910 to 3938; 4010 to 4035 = 0.83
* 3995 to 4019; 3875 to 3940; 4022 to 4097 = -2.29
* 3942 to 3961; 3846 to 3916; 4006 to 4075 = 1.18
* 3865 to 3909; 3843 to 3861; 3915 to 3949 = 2.55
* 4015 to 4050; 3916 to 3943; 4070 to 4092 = -4.40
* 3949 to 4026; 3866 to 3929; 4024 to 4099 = 0.41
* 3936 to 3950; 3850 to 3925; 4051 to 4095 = 1.67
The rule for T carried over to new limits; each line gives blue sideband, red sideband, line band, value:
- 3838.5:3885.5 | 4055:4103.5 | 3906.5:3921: -0.2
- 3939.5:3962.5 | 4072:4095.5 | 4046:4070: -2.3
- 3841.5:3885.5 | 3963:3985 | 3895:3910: -0.2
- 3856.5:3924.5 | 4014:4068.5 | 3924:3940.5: 3.7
